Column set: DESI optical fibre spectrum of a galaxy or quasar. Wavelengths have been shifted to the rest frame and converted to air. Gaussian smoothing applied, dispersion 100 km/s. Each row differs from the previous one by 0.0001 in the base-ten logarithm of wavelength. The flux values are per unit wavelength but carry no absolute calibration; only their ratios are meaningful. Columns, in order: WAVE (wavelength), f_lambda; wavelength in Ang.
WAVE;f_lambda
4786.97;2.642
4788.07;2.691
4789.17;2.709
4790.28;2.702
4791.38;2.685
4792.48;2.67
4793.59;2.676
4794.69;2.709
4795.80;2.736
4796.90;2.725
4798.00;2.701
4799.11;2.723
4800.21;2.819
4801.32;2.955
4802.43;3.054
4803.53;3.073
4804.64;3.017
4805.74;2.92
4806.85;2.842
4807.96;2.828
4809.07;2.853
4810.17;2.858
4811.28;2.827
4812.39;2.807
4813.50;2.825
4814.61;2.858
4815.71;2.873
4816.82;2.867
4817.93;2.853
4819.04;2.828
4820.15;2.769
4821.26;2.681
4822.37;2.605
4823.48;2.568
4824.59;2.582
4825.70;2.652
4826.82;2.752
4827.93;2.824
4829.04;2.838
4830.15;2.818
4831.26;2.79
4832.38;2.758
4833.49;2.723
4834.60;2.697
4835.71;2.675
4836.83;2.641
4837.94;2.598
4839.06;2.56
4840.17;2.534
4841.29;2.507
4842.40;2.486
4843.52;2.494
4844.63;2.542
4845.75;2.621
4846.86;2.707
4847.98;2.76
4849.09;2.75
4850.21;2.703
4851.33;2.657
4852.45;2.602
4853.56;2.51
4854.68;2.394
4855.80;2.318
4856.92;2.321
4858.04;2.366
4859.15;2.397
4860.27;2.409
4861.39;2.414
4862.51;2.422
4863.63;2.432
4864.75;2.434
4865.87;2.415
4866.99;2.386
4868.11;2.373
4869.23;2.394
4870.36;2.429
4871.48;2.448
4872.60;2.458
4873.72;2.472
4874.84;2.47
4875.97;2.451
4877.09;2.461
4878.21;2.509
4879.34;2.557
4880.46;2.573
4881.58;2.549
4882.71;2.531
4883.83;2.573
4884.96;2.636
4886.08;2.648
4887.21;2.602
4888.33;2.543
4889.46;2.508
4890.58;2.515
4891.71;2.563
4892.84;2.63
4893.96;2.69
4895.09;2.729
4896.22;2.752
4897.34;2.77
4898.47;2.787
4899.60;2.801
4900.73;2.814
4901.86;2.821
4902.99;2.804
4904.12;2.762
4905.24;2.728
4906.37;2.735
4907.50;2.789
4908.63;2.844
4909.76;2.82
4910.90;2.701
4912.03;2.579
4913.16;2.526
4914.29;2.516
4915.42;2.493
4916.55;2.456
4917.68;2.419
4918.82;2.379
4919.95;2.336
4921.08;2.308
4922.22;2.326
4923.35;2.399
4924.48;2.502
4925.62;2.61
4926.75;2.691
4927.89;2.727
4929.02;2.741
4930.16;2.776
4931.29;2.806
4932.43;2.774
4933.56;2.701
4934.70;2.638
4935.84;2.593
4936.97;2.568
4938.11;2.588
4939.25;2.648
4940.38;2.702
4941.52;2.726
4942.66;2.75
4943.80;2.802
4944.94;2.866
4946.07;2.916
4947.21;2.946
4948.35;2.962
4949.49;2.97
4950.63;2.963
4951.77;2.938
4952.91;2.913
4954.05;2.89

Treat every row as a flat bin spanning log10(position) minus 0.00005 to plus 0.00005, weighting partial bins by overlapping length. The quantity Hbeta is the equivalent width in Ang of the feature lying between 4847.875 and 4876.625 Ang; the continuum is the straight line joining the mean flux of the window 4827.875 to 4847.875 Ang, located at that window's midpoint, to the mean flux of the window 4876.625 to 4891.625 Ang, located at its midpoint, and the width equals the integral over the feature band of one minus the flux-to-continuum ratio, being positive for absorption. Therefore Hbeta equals 1.53 Ang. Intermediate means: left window 2.65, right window 2.56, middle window 2.46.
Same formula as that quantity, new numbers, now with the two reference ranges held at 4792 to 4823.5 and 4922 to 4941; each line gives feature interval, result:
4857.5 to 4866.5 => 1.08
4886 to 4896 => 0.34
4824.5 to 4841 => 0.50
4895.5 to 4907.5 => -0.42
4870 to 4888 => 1.26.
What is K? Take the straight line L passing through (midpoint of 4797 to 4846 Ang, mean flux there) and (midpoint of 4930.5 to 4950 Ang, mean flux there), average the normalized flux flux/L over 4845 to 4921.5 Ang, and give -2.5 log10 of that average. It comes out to 0.08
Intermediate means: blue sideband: 2.75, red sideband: 2.76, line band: 2.56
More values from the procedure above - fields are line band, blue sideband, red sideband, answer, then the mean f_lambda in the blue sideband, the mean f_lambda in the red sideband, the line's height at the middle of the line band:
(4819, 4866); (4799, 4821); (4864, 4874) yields 0.013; 2.87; 2.42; 2.62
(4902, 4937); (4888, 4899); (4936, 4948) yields 0.035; 2.65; 2.75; 2.7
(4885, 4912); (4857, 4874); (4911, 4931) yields -0.095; 2.41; 2.53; 2.48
